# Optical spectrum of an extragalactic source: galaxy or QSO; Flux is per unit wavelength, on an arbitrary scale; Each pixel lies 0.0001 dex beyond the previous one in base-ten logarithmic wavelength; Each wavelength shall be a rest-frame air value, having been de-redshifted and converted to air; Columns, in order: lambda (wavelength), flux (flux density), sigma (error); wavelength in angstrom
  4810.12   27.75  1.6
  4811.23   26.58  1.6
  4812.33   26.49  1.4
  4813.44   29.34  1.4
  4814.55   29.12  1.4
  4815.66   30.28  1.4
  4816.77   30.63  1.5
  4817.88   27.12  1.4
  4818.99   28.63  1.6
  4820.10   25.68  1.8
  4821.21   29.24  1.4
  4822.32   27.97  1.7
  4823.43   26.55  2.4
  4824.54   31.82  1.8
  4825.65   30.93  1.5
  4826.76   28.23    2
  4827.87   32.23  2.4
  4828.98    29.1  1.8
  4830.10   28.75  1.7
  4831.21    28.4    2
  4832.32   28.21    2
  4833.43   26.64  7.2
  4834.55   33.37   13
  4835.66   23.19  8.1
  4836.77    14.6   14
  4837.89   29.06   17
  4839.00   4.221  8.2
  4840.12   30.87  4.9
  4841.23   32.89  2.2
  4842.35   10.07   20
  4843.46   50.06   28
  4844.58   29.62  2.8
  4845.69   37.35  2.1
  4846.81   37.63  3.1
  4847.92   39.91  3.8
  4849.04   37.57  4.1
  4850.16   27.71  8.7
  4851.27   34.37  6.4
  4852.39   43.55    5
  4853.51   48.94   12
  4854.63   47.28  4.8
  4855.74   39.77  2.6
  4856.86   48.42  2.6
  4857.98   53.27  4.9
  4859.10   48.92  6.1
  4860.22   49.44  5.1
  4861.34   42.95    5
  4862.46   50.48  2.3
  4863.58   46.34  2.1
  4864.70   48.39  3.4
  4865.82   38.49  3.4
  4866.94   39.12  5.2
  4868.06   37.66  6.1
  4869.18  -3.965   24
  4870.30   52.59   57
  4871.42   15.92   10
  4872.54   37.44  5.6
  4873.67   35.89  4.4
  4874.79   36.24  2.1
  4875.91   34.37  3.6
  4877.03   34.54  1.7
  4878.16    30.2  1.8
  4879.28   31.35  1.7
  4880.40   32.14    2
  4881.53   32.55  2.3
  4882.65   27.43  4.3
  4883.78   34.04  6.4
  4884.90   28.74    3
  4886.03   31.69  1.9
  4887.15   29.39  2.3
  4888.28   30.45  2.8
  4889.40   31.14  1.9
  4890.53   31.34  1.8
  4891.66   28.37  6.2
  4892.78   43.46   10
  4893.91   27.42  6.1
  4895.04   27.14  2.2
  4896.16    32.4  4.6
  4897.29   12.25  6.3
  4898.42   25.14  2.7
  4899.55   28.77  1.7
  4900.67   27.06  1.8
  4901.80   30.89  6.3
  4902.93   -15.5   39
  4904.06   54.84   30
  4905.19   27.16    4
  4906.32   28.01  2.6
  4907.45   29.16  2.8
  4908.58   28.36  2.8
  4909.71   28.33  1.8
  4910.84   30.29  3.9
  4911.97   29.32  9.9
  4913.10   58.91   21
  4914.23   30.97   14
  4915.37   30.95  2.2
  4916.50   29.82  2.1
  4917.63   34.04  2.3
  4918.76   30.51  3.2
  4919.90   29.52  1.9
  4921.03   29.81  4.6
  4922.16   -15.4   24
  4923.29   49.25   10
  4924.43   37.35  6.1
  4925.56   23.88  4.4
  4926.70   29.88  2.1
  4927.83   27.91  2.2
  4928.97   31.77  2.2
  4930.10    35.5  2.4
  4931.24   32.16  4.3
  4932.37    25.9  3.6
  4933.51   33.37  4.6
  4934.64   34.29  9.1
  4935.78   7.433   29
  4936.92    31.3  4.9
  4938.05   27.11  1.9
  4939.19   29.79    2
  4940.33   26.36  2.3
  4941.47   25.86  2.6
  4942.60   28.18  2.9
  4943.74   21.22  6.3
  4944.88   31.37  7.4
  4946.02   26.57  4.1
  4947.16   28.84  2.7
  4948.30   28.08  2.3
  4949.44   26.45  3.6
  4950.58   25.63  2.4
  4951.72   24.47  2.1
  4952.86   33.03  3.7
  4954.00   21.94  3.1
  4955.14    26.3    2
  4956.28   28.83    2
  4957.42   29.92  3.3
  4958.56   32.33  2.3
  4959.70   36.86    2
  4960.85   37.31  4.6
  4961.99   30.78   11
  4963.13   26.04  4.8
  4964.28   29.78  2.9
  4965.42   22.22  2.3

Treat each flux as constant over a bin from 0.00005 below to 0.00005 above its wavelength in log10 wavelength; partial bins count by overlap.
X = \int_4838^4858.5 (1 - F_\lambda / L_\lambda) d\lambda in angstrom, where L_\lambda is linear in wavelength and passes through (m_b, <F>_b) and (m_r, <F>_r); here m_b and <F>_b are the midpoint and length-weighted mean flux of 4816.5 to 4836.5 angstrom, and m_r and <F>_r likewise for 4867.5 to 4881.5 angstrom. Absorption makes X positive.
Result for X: -4.3 angstrom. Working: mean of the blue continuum 28.5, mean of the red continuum 31.3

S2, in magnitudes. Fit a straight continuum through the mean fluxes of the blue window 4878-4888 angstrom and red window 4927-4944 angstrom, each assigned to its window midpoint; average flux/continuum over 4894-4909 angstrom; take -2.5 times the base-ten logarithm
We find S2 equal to 0.16 mag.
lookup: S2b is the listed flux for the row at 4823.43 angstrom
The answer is 26.55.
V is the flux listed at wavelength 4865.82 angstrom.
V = 38.49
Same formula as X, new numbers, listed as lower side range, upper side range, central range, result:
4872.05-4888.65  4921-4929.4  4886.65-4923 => 1.0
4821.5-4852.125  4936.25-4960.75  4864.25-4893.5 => -3.6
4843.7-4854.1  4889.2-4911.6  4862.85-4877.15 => -0.6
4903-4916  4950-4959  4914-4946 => 2.2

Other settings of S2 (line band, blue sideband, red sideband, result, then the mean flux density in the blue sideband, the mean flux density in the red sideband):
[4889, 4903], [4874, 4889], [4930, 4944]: 0.15 mag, 31.8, 27.5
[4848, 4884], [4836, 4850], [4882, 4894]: -0.24 mag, 29.3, 31.4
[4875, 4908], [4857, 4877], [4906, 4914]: 0.22 mag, 39.1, 33.3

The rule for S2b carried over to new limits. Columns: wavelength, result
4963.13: 26.04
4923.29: 49.25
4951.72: 24.47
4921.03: 29.81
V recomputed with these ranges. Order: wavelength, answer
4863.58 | 46.34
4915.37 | 30.95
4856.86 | 48.42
